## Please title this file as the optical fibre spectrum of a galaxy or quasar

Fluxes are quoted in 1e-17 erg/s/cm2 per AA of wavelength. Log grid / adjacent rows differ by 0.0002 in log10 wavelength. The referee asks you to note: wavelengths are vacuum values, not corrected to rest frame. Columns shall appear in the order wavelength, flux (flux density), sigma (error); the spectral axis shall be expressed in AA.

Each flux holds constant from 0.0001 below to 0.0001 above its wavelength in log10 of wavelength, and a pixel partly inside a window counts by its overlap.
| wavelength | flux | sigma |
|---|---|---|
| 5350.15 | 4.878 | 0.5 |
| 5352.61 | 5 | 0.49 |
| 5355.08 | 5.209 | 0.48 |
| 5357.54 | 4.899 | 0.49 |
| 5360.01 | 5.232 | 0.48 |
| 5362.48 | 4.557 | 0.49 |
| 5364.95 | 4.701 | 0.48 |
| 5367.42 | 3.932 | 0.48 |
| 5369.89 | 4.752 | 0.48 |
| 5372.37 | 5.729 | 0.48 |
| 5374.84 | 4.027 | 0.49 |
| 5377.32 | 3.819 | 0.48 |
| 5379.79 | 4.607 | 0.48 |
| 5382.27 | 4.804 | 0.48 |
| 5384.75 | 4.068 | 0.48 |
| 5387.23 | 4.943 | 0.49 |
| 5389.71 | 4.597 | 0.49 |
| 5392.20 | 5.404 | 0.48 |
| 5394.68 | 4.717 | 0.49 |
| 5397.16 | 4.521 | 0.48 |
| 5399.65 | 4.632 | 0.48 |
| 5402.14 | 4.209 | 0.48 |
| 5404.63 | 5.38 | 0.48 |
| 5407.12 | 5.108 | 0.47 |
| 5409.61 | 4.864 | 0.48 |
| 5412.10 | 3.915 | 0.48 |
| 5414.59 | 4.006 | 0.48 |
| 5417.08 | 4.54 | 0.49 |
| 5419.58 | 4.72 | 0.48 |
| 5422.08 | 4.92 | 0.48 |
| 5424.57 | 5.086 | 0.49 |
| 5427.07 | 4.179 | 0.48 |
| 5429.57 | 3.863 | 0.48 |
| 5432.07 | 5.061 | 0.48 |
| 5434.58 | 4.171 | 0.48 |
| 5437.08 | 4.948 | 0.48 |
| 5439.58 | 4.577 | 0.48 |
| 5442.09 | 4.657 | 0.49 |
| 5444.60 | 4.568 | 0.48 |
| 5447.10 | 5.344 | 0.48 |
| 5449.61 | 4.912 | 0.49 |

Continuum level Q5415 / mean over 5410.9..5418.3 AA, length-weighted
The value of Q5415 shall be 4.16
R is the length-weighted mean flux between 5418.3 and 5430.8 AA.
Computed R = 4.55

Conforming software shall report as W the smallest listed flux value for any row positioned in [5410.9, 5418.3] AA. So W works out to 3.915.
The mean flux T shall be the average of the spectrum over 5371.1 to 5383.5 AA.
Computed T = 4.6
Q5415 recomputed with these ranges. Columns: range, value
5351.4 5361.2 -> 5.08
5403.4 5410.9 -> 5.11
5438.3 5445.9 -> 4.61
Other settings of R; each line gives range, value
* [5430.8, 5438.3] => 4.72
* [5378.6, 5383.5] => 4.7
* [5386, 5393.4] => 4.98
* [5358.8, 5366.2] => 4.83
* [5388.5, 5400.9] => 4.77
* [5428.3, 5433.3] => 4.46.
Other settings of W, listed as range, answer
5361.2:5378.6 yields 3.819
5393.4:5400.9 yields 4.521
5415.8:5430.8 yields 3.863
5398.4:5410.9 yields 4.209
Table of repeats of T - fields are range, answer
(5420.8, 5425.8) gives 5.01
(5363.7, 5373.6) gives 4.78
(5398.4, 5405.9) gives 4.74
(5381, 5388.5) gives 4.6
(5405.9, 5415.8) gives 4.48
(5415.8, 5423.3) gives 4.72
